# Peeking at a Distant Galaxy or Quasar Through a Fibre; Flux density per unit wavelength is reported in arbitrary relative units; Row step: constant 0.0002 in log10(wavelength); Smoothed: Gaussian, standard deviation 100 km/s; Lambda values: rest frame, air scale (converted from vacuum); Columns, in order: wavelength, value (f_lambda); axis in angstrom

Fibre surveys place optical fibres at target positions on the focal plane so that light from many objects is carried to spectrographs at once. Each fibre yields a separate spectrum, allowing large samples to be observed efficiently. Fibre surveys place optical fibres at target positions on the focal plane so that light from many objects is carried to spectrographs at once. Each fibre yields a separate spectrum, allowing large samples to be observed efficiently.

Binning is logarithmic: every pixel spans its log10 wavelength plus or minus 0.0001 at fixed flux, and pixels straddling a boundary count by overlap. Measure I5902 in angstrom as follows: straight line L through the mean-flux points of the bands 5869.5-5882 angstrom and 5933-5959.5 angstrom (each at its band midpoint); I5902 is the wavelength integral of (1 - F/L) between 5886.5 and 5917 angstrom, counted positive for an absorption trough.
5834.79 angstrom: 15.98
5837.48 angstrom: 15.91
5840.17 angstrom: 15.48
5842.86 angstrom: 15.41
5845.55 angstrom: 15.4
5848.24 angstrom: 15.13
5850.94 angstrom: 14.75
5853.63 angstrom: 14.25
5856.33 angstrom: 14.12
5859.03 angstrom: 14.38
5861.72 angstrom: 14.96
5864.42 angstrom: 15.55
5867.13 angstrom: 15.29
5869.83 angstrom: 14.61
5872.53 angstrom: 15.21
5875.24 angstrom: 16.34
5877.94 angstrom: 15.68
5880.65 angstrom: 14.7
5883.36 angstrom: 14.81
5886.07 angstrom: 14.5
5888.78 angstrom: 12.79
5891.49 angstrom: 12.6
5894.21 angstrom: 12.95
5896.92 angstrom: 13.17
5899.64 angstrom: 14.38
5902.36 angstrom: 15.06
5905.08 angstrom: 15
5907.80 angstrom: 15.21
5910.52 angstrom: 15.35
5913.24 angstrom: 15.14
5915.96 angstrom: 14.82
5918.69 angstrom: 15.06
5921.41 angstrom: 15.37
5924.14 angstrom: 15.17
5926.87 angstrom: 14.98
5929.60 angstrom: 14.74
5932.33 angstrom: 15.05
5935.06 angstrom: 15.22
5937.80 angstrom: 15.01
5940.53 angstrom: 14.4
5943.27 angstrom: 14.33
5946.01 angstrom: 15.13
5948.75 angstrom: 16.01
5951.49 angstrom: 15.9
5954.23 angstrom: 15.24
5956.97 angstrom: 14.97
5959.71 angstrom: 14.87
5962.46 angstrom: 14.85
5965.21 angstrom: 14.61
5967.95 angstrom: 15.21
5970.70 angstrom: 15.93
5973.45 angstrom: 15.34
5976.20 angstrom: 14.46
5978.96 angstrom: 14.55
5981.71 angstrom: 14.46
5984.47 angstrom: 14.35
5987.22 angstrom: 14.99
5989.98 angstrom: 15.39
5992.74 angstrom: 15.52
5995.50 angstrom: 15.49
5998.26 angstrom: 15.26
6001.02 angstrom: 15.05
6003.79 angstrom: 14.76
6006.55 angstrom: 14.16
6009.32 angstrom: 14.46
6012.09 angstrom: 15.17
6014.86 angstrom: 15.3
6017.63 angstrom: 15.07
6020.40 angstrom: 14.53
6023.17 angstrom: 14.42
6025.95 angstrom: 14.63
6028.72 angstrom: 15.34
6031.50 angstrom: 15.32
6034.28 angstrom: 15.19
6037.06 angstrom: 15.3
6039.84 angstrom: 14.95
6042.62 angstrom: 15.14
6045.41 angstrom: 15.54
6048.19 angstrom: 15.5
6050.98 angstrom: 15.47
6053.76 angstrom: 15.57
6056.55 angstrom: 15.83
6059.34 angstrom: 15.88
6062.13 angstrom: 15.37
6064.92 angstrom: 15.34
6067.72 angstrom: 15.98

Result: 2.1 angstrom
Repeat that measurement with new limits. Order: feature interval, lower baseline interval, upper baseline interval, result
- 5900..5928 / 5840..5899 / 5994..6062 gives -0.62 angstrom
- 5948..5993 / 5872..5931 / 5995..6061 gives -0.44 angstrom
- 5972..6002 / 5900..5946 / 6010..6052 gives 0.14 angstrom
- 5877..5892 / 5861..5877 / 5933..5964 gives 1.05 angstrom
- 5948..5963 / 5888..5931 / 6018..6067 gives -0.54 angstrom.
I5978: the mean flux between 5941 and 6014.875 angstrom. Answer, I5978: 15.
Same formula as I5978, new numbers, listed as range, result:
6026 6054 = 15.3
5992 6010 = 15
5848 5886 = 15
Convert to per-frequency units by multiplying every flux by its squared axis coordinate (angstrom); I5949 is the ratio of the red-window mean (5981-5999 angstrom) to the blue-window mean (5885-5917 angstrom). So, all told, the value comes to 1.09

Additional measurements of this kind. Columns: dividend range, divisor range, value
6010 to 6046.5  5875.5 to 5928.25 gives 1.08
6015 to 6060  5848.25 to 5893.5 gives 1.10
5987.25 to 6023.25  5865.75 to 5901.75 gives 1.08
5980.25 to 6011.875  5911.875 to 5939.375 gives 1.01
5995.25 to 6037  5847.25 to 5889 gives 1.06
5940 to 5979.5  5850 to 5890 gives 1.05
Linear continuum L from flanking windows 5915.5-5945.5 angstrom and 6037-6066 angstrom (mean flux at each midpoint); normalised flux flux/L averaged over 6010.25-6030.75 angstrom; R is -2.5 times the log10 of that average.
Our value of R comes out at 0.03 mag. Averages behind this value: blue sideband 14.9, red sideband 15.5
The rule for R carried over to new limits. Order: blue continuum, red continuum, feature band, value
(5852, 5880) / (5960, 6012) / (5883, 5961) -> 0.02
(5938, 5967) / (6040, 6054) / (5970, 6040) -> 0.02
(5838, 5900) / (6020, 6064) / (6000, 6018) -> 0.02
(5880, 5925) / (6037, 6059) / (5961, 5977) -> -0.01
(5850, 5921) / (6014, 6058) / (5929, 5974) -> -0.02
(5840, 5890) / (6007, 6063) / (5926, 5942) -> 0.01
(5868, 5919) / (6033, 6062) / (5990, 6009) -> 0.01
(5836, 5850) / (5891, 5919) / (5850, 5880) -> 0.01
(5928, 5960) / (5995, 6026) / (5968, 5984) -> 0.00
